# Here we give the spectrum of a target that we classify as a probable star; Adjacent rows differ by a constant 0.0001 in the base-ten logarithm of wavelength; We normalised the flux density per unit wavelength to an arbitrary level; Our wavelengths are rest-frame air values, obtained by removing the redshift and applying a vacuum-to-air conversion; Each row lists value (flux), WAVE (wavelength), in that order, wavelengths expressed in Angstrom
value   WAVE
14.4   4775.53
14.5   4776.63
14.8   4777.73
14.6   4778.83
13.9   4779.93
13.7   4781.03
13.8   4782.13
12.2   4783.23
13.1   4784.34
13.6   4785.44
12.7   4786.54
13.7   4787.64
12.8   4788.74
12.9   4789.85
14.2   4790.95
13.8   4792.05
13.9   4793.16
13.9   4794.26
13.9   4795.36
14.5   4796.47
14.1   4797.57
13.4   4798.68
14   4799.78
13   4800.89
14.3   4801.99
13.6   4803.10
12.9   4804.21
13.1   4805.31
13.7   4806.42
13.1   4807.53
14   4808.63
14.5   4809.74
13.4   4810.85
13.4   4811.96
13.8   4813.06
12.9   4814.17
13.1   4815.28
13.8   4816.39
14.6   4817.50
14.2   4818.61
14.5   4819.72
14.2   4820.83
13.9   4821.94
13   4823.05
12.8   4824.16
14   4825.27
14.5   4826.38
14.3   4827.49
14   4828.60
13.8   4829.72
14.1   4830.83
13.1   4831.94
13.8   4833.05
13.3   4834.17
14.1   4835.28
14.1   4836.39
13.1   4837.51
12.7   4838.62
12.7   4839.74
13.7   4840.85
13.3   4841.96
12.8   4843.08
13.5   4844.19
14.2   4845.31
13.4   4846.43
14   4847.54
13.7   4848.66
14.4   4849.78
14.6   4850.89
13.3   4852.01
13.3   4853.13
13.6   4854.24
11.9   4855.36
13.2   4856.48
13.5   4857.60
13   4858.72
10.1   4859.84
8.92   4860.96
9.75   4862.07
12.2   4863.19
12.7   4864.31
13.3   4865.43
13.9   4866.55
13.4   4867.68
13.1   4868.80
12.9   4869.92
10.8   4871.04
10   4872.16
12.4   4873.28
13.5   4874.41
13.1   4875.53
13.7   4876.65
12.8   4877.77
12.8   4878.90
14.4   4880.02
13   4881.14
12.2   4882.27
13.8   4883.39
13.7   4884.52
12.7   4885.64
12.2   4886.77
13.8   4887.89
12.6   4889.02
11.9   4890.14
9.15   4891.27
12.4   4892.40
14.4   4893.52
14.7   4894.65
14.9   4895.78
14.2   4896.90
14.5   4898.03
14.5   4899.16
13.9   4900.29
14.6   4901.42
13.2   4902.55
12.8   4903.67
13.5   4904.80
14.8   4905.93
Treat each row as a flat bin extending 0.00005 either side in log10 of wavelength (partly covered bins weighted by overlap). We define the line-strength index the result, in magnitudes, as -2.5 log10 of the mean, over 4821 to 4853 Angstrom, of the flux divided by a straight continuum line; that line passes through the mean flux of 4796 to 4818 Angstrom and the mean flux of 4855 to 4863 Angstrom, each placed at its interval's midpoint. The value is -0.10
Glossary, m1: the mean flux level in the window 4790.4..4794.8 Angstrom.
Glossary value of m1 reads 14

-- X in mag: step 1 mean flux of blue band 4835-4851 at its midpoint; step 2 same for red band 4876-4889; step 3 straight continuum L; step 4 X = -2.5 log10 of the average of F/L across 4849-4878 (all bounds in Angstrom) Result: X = 0.06 mag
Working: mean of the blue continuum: 13.6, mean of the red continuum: 13.2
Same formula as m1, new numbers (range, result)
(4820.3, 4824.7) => 13.5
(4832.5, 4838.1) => 13.7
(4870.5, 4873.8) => 11.1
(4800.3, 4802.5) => 13.6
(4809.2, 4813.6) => 13.8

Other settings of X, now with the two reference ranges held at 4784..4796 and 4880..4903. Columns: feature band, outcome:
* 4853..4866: 0.11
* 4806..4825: -0.02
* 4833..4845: 0.01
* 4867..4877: 0.07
